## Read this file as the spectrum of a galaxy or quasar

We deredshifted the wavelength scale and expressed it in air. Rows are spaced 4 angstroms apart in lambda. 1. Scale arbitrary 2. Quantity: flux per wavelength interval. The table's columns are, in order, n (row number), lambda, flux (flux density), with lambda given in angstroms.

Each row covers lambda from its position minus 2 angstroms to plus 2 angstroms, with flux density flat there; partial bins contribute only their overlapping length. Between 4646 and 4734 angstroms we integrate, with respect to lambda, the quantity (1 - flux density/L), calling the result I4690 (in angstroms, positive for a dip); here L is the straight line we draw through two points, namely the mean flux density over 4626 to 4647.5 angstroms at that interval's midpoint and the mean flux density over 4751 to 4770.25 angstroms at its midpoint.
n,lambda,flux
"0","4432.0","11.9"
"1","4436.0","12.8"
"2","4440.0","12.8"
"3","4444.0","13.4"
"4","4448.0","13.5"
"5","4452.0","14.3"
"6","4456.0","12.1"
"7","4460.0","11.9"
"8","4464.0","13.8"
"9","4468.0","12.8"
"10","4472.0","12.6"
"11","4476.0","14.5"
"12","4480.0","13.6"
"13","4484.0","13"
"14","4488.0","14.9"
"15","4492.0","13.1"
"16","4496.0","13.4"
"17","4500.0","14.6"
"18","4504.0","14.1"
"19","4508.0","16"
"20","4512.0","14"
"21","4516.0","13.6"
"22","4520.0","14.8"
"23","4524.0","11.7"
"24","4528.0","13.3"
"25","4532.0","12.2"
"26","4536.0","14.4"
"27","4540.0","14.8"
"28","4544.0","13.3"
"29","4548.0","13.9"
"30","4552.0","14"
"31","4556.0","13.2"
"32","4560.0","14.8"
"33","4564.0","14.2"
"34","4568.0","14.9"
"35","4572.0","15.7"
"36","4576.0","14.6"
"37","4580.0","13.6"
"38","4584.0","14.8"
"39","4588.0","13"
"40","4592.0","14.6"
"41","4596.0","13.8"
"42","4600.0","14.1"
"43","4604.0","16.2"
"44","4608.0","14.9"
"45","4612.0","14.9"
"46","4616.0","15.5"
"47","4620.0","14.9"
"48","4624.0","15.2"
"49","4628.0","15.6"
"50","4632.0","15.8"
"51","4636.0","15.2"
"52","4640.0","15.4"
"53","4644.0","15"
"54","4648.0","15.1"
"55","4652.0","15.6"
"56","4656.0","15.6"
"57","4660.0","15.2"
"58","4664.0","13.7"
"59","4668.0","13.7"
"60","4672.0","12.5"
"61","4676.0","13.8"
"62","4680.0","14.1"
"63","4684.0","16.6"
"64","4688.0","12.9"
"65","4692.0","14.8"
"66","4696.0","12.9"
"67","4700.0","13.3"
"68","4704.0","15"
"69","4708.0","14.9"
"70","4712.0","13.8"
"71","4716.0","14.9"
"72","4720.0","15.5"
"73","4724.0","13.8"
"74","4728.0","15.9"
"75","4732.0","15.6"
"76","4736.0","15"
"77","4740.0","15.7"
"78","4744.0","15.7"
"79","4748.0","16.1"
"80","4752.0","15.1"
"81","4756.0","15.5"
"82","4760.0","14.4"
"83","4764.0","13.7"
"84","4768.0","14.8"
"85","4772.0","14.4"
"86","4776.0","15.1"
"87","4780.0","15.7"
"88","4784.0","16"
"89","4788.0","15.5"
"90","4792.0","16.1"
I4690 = 3.3 angstroms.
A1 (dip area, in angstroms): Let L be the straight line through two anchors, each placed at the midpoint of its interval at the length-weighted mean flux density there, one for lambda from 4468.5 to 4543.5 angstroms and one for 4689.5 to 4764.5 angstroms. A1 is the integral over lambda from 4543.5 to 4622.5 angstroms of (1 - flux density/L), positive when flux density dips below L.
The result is -1.8 angstroms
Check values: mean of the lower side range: 13.8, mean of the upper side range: 14.8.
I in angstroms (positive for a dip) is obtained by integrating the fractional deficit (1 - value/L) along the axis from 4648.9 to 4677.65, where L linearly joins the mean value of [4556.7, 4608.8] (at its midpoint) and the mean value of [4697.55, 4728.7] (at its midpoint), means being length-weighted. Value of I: 0.4 angstroms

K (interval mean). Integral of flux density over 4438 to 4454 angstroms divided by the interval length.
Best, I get 13.5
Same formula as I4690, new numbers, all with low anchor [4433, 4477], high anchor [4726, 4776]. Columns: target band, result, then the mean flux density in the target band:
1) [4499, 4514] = -1.39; 14.7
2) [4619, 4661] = -2.82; 15.3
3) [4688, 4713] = 1.30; 14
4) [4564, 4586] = -1.19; 14.7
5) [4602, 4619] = -1.41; 15.3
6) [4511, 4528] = 0.07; 13.5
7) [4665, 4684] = 0.99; 13.9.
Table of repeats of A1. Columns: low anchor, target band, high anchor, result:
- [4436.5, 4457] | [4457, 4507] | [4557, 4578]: 0.5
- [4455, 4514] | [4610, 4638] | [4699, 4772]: -1.8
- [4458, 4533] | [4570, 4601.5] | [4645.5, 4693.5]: -0.5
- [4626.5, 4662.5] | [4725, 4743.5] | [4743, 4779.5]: -0.5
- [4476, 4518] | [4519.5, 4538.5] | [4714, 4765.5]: 1.3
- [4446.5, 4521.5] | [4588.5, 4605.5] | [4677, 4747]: -0.3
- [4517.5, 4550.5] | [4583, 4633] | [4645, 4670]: -1.9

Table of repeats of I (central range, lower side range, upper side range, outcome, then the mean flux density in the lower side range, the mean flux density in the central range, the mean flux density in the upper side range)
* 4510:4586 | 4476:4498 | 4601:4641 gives 2.3 angstroms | 13.7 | 14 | 15.3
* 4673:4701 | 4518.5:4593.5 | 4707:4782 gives 1.3 angstroms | 14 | 14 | 15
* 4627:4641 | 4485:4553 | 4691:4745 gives -1.1 angstroms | 13.9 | 15.5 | 14.8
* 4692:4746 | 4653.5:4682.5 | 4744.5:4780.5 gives -0.6 angstroms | 14.2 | 14.8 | 15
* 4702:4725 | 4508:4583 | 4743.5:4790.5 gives 0.3 angstroms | 14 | 14.7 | 15.2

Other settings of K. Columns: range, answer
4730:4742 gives 15.4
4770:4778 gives 14.8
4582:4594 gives 14.1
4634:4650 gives 15.2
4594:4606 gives 14.7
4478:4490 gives 13.8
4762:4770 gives 14.2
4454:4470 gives 12.7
